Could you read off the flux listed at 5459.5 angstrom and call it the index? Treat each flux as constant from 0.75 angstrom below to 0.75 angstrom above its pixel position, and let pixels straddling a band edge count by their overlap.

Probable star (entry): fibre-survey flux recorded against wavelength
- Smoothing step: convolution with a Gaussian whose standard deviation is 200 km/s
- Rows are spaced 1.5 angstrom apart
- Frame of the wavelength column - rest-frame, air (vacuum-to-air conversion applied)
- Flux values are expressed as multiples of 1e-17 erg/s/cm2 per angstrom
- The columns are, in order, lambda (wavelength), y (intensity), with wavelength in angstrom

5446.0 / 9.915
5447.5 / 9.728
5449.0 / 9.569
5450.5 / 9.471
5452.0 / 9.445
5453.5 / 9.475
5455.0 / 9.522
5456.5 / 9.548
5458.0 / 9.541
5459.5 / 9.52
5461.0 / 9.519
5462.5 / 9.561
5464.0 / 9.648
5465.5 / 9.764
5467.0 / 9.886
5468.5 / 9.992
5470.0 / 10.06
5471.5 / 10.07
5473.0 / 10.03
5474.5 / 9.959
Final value 9.52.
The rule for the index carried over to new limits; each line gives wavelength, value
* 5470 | 10.06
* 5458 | 9.541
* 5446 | 9.915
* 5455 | 9.522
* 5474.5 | 9.959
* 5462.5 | 9.561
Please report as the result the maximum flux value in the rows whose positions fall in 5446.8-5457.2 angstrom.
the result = 9.728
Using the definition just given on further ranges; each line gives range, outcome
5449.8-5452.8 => 9.471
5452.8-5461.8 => 9.548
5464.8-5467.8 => 9.886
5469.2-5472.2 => 10.07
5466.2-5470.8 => 10.06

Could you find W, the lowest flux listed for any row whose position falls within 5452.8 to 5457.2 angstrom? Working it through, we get 9.475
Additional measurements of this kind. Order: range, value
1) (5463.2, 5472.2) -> 9.648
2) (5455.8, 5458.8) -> 9.541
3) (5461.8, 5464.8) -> 9.561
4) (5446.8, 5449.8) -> 9.569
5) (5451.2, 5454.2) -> 9.445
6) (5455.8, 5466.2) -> 9.519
